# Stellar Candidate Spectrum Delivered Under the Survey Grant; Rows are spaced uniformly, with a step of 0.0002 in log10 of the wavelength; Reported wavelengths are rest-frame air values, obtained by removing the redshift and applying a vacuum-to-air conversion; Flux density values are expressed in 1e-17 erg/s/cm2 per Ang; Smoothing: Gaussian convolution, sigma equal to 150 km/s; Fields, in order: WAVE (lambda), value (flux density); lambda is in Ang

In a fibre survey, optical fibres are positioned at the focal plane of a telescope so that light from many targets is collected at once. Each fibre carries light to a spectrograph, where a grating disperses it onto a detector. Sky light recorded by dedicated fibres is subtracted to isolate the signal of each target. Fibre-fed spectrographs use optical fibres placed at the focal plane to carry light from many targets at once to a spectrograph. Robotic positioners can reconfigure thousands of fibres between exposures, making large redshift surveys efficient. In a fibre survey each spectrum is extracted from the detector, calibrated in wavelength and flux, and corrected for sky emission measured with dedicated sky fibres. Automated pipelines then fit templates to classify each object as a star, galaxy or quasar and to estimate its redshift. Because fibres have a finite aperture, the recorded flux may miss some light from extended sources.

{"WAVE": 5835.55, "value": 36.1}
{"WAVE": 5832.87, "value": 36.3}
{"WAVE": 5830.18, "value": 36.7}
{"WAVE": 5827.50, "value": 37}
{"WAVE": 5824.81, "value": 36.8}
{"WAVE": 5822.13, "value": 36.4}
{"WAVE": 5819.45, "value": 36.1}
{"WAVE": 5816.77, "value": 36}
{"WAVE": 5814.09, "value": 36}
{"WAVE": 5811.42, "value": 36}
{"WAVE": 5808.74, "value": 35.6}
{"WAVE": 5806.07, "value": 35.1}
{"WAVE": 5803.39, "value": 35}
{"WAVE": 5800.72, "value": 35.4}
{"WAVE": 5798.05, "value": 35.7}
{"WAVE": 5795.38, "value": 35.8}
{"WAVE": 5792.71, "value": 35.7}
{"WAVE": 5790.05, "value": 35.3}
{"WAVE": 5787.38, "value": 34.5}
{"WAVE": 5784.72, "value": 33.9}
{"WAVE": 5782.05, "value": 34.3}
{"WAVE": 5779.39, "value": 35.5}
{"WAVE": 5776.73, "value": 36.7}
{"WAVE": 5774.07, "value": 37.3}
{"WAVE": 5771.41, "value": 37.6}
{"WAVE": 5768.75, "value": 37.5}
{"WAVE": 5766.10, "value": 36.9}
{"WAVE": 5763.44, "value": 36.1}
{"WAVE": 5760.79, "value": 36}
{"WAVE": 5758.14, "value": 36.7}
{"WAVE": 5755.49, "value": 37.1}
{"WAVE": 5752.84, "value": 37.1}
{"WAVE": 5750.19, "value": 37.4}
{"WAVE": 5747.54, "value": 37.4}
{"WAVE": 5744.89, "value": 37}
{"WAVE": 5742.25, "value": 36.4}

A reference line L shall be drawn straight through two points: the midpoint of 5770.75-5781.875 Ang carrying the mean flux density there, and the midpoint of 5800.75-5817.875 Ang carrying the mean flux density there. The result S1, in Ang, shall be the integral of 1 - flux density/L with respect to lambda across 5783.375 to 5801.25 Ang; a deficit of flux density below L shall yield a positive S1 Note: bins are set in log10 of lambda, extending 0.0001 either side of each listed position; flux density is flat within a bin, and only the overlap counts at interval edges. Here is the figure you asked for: 0.4 Ang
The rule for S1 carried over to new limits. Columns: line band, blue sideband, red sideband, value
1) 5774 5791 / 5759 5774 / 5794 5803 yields 0.5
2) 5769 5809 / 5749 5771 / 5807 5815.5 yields 0.8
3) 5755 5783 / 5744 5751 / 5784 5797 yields -0.3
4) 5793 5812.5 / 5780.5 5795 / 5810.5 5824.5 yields 0.0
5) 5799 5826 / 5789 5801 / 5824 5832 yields 0.3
